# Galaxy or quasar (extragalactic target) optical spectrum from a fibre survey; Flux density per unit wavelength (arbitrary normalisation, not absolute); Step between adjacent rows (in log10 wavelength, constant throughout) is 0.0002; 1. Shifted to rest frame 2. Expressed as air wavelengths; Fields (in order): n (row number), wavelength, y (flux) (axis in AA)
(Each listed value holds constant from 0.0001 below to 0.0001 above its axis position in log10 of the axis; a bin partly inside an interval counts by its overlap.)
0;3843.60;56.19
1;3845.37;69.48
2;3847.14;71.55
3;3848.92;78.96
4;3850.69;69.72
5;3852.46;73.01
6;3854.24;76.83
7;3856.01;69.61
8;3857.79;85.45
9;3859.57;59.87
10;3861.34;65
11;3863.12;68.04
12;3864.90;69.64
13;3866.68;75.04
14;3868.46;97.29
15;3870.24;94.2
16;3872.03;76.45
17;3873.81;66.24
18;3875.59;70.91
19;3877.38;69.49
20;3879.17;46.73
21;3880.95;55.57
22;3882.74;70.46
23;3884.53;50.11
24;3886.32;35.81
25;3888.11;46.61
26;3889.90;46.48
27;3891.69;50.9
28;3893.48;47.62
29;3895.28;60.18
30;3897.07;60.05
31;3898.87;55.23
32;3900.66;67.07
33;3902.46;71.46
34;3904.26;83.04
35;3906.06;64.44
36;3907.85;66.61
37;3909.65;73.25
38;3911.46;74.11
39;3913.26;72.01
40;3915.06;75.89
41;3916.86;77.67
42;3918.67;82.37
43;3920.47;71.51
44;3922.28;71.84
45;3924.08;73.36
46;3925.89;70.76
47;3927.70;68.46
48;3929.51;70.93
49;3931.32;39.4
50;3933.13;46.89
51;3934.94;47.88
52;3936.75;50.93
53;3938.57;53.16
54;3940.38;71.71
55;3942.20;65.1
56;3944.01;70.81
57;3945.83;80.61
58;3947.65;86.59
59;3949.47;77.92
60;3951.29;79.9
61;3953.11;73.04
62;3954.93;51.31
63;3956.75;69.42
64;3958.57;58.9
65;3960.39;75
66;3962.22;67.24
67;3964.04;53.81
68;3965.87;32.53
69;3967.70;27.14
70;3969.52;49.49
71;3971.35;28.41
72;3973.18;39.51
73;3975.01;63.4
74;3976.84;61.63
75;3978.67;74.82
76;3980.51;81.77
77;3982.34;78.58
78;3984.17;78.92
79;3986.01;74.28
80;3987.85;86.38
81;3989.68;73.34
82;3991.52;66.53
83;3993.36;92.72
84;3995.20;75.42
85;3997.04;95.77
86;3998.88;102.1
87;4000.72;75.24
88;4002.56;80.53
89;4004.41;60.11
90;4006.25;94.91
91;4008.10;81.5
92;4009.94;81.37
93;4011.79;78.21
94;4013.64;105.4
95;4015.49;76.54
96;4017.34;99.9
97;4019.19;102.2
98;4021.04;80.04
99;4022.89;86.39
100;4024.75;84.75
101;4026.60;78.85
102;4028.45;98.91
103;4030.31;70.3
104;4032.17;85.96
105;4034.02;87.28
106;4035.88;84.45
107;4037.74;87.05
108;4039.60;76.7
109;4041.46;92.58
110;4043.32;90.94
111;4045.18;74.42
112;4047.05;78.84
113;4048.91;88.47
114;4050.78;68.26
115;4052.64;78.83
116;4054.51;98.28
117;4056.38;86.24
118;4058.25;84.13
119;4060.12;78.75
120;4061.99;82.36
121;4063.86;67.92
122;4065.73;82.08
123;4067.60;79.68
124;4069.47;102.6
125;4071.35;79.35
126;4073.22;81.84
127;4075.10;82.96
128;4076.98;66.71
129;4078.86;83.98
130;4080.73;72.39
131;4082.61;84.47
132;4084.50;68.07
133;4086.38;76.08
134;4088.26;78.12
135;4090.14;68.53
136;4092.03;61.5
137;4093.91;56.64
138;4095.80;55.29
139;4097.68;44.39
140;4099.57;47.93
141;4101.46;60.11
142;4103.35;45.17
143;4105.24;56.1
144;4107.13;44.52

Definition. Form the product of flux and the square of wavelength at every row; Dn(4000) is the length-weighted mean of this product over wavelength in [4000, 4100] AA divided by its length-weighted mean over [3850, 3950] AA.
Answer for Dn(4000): 1.3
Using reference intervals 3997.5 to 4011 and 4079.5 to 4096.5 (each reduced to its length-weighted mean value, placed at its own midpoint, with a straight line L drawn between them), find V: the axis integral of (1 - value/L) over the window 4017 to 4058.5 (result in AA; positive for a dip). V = -4.2 AA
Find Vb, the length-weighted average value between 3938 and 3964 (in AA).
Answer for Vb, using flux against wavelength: 69.7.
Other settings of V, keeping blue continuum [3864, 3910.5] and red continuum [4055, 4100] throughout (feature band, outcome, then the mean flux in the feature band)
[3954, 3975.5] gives 5.4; 51.1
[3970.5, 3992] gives 0.6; 67.4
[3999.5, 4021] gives -4.4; 85.1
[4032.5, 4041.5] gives -1.6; 85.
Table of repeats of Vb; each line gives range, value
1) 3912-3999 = 67.2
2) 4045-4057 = 82.2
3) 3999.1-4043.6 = 85.2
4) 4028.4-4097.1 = 79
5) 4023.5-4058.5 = 84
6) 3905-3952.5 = 68.7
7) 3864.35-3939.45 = 64.7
